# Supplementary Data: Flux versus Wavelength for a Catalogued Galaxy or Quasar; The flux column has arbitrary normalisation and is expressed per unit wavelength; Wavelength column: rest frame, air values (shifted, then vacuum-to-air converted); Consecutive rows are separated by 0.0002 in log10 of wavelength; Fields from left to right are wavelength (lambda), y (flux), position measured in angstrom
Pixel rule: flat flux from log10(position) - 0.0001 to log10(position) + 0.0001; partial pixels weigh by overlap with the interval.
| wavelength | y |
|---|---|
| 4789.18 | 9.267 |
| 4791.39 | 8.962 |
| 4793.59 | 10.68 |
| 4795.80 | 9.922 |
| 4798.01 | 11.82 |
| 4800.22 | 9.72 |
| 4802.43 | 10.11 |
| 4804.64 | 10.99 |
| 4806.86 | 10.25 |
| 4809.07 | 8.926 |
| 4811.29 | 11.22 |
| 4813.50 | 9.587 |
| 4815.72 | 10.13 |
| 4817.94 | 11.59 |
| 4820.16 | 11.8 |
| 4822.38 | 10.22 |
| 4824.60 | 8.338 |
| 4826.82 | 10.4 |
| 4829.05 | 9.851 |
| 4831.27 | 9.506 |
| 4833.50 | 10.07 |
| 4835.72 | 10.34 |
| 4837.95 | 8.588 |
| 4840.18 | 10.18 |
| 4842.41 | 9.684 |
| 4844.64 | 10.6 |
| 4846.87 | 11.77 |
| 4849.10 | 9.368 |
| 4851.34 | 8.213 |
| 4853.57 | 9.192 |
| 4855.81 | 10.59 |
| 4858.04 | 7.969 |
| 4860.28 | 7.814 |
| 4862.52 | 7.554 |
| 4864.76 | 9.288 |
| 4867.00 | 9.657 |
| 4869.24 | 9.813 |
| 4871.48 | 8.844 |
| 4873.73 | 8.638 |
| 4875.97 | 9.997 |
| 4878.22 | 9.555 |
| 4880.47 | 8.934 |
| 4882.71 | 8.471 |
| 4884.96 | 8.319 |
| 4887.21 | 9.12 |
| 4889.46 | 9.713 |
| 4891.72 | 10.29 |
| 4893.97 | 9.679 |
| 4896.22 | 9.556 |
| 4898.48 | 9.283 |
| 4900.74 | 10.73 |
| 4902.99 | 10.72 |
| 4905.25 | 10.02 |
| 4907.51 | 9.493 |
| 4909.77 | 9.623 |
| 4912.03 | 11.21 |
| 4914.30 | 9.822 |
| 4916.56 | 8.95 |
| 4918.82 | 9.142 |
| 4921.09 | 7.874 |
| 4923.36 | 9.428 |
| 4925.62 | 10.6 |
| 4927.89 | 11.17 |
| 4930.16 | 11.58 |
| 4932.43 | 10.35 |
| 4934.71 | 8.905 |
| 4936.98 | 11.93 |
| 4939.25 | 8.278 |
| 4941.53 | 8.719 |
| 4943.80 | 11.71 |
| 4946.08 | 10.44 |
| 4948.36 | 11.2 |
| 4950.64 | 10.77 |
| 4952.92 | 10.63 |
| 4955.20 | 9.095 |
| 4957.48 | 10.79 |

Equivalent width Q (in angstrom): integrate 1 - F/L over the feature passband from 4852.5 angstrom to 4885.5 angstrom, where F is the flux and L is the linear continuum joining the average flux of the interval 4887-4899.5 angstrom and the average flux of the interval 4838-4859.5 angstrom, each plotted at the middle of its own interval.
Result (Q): 2.2 angstrom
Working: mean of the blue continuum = 9.64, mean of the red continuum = 9.64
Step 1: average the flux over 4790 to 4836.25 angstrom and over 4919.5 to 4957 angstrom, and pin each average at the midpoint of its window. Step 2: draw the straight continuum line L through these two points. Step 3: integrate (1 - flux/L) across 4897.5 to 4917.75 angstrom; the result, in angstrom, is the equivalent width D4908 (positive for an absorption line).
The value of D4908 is 0.4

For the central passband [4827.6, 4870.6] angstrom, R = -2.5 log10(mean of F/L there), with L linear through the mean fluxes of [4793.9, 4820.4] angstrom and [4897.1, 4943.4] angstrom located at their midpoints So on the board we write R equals 0.09 mag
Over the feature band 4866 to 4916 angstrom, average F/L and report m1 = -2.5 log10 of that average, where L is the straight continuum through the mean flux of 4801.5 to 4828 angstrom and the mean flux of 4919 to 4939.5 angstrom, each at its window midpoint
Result 0.06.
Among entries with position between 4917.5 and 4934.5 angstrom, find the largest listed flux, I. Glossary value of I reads 11.58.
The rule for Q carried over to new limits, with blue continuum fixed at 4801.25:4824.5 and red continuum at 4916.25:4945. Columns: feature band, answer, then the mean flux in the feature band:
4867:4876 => 0.8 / 9.29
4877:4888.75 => 1.4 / 8.92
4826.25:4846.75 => 0.6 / 9.99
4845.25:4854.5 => 0.5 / 9.7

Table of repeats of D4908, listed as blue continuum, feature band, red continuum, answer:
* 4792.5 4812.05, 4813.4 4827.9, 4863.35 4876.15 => -0.4 angstrom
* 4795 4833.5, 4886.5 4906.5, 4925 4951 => 0.9 angstrom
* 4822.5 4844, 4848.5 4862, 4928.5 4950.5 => 1.5 angstrom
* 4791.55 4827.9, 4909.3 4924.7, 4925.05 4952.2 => 1.5 angstrom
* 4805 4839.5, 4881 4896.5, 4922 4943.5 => 1.3 angstrom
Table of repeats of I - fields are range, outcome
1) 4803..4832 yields 11.8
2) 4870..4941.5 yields 11.93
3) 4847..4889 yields 10.59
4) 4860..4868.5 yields 9.657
